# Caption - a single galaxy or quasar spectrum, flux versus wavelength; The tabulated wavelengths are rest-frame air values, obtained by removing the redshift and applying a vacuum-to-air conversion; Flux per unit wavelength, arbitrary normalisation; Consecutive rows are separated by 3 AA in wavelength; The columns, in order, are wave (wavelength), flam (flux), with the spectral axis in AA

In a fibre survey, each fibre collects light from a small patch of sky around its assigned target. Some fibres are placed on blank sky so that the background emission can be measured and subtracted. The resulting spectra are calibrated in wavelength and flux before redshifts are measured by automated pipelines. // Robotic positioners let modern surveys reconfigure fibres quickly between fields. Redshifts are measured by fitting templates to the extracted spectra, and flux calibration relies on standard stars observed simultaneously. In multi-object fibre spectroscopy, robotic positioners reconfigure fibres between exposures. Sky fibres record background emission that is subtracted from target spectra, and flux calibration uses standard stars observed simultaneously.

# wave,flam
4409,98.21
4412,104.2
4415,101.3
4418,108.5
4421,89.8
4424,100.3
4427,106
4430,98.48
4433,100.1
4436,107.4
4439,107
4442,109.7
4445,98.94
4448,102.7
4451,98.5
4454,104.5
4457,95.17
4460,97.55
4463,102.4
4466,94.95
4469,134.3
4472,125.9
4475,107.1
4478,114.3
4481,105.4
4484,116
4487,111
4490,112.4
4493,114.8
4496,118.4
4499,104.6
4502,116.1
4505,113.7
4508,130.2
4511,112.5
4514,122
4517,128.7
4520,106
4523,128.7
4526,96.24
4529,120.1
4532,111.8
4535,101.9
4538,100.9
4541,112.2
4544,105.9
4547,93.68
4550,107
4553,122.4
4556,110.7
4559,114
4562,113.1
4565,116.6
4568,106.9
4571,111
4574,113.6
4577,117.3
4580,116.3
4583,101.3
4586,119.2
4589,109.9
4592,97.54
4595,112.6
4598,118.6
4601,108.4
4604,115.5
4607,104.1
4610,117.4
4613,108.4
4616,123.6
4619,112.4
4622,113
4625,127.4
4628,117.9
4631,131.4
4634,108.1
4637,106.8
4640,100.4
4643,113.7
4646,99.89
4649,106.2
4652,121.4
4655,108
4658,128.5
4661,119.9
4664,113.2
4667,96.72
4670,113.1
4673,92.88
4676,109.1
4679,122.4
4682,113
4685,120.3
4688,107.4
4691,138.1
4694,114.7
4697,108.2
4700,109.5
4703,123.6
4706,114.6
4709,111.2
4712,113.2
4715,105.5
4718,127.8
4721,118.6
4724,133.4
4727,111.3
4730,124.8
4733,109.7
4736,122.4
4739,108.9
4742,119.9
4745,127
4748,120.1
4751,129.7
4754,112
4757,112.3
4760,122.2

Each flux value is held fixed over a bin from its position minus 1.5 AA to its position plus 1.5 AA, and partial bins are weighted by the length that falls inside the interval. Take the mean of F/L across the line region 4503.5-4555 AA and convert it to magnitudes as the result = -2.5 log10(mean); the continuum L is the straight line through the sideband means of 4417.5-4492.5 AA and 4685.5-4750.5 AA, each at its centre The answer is -0.03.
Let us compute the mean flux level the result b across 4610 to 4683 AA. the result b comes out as 113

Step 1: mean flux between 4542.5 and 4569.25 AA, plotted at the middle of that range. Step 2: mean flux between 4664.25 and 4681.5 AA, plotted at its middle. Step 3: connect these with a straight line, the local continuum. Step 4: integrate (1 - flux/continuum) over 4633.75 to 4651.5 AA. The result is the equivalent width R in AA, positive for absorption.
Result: 0.28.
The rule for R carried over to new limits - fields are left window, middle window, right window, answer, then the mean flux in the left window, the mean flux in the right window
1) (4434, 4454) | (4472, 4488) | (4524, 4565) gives -1.0 AA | 104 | 109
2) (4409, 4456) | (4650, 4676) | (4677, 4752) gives 0.8 AA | 102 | 118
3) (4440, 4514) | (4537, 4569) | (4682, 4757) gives 0.9 AA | 110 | 118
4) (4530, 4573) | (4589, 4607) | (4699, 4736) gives 0.3 AA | 109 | 117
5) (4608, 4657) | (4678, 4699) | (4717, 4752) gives 0.0 AA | 114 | 121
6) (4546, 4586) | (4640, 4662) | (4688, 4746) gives 0.4 AA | 112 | 118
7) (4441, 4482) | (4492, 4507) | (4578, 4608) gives -0.9 AA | 107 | 111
